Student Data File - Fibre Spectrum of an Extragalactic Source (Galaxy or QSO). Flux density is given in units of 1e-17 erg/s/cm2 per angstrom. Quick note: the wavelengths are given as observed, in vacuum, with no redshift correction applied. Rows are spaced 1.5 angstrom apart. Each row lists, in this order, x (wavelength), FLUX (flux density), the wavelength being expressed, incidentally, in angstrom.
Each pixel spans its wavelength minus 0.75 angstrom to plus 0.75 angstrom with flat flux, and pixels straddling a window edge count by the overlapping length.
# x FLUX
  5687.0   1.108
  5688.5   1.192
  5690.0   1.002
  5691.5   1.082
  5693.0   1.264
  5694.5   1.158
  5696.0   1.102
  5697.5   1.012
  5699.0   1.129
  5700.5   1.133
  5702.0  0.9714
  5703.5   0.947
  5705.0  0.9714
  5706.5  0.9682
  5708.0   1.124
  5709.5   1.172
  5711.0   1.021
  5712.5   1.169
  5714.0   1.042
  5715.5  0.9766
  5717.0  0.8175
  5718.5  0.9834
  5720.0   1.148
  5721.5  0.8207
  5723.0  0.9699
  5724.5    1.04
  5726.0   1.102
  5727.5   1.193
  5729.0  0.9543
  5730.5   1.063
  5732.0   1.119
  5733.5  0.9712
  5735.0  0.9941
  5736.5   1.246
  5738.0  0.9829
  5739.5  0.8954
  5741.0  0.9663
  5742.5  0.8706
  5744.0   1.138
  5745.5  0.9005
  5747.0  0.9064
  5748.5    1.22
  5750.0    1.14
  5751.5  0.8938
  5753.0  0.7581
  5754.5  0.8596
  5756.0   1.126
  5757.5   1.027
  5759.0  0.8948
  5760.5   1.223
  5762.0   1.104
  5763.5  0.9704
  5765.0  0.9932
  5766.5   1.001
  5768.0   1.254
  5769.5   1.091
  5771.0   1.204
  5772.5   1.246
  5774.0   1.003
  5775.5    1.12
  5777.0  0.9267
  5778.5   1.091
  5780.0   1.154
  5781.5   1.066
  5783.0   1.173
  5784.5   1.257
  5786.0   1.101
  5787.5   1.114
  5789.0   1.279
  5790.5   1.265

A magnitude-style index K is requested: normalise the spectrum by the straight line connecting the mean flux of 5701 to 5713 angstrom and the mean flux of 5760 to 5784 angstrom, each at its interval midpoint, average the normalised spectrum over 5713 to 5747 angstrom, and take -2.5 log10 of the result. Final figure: 0.06 mag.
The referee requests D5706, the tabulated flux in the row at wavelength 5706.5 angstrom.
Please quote 0.9682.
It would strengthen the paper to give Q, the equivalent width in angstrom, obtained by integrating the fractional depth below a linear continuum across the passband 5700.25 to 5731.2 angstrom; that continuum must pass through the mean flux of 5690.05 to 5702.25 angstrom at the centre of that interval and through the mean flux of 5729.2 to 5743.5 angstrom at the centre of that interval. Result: 1.0 angstrom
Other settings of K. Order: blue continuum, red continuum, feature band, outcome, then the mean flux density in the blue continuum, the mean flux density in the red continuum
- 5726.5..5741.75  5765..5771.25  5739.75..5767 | 0.09 mag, 1.04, 1.11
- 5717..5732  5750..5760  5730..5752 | -0.04 mag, 1.02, 0.95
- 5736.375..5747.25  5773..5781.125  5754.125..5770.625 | -0.03 mag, 0.977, 1.07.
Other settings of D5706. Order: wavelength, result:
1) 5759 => 0.8948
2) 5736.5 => 1.246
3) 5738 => 0.9829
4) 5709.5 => 1.172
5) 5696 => 1.102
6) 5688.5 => 1.192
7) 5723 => 0.9699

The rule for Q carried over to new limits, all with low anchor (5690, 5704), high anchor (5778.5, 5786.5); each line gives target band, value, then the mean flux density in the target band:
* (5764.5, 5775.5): 0.2 angstrom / 1.12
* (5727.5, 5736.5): 0.5 angstrom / 1.05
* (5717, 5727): 0.9 angstrom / 1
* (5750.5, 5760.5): 1.5 angstrom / 0.954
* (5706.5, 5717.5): 0.5 angstrom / 1.05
